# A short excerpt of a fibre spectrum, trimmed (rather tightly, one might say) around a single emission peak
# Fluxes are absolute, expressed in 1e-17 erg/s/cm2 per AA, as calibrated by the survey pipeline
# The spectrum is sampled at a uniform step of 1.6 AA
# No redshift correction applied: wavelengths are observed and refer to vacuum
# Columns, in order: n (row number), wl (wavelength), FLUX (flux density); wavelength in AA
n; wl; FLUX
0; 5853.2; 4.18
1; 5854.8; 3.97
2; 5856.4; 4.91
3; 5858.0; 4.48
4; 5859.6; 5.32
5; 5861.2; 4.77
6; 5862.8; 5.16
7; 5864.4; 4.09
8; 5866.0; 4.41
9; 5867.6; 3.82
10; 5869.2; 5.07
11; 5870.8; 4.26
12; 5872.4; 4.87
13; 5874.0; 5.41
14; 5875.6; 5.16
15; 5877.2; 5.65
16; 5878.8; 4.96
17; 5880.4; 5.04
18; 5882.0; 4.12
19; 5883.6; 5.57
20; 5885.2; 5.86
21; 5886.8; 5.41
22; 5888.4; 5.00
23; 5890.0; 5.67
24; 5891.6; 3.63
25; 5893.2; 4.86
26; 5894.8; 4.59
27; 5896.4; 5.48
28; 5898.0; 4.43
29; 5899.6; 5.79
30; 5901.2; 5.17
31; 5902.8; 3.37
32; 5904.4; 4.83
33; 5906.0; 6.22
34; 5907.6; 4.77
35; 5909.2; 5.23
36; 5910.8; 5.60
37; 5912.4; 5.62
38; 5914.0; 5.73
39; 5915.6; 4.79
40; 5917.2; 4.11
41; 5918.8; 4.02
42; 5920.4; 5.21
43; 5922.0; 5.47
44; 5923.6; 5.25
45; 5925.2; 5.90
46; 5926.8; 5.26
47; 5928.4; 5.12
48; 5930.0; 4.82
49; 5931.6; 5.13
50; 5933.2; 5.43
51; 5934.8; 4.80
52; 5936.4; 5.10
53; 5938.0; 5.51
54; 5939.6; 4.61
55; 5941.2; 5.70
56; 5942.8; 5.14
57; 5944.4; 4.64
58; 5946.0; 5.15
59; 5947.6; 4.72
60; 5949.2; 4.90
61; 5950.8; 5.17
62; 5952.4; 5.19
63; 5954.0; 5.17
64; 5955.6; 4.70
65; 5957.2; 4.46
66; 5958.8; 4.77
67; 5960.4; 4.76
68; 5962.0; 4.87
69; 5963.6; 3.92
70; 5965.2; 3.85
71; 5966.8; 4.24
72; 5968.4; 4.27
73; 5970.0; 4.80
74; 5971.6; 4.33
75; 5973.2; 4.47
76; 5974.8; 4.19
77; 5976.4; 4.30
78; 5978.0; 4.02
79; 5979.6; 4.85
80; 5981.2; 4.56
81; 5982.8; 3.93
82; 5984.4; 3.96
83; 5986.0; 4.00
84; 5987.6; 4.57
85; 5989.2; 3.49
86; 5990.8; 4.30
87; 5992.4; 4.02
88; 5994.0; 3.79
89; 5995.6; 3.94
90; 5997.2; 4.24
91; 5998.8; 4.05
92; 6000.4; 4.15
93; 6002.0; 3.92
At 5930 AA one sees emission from Mg II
